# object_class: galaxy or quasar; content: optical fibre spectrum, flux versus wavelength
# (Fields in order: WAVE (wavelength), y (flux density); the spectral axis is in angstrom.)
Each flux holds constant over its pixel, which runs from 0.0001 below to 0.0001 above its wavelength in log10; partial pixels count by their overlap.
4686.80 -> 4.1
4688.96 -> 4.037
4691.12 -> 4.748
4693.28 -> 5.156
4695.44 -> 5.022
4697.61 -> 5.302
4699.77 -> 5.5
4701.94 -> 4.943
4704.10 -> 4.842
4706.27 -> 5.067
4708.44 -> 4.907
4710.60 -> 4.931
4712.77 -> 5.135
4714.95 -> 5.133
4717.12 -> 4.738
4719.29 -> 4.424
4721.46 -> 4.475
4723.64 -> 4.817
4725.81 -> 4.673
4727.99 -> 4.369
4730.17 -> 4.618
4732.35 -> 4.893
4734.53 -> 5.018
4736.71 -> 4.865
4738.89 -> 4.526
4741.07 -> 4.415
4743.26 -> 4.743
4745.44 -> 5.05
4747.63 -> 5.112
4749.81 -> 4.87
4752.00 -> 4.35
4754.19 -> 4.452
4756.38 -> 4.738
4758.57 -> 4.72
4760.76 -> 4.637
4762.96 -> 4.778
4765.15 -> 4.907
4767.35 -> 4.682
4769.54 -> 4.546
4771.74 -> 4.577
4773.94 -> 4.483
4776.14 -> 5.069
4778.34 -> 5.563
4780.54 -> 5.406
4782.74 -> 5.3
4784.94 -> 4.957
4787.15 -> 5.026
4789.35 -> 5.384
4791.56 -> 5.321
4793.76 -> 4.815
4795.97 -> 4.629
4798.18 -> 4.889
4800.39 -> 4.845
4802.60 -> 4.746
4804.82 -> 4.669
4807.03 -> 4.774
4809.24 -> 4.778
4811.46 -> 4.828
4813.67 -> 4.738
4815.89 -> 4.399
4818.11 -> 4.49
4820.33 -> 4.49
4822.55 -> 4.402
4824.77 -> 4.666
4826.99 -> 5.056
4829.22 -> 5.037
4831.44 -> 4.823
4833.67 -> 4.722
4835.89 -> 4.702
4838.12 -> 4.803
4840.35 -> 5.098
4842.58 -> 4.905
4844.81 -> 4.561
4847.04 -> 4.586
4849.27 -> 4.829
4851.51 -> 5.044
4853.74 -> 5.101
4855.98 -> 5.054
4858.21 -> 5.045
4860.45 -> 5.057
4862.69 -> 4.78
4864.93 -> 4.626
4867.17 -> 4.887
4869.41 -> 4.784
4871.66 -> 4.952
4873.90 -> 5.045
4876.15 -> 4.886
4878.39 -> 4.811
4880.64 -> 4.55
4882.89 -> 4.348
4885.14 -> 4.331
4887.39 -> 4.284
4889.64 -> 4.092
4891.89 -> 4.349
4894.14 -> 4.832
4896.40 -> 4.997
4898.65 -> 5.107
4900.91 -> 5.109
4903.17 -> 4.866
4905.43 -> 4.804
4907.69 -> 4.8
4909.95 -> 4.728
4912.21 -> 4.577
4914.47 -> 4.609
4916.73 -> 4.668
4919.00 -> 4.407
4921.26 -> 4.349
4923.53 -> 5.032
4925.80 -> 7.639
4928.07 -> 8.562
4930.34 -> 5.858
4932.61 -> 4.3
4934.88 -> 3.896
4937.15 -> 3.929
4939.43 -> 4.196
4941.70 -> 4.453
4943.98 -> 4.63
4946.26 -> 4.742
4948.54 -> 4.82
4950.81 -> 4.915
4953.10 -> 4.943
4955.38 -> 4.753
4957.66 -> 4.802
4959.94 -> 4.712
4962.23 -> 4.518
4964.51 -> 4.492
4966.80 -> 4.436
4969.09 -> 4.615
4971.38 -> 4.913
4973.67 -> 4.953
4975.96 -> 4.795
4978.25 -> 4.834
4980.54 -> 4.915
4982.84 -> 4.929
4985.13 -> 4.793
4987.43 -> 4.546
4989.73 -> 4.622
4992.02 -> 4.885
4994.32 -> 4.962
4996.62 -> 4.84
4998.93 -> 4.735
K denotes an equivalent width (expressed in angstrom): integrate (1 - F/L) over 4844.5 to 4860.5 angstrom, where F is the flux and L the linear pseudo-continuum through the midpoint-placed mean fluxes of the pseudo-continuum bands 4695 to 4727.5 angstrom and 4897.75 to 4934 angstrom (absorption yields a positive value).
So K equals 0.6 angstrom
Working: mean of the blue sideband 4.91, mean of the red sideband 5.21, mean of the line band 4.92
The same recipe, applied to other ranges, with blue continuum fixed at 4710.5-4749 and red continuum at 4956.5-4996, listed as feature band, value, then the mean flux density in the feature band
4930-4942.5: 1.1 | 4.35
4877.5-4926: 0.3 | 4.73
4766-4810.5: -1.5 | 4.92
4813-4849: 0.3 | 4.72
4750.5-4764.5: 0.4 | 4.63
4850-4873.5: -0.9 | 4.93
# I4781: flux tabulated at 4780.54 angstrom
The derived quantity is 5.406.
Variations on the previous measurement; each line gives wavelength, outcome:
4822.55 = 4.402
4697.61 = 5.302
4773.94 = 4.483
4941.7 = 4.453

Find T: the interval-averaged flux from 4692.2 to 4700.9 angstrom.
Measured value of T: 5.24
